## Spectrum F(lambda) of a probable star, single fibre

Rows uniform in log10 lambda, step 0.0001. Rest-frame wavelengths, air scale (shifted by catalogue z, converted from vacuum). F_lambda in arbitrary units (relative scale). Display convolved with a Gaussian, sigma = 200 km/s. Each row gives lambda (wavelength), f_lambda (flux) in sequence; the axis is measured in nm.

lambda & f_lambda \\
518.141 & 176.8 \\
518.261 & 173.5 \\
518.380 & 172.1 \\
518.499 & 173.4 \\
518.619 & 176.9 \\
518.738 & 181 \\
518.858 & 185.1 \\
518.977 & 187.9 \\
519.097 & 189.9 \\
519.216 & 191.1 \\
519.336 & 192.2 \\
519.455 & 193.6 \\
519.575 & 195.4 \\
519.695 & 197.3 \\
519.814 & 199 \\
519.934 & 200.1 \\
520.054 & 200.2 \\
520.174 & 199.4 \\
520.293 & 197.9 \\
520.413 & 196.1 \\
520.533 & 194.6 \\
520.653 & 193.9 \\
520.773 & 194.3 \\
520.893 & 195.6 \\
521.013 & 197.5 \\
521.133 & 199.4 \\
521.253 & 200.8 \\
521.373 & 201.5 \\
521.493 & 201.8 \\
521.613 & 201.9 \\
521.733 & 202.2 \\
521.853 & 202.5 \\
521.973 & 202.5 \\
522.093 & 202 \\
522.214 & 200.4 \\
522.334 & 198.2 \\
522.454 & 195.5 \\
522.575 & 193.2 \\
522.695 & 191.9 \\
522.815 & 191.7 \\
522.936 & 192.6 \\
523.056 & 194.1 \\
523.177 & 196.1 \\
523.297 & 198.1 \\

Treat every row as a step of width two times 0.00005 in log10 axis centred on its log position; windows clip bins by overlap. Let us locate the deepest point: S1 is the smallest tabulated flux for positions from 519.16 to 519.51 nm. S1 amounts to 191.1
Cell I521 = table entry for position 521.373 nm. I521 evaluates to 201.5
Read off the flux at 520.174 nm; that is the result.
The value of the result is 199.4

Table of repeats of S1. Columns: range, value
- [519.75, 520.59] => 194.6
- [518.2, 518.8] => 172.1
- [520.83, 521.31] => 195.6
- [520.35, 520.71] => 193.9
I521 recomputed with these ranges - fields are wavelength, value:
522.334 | 198.2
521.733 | 202.2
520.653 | 193.9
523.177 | 196.1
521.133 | 199.4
